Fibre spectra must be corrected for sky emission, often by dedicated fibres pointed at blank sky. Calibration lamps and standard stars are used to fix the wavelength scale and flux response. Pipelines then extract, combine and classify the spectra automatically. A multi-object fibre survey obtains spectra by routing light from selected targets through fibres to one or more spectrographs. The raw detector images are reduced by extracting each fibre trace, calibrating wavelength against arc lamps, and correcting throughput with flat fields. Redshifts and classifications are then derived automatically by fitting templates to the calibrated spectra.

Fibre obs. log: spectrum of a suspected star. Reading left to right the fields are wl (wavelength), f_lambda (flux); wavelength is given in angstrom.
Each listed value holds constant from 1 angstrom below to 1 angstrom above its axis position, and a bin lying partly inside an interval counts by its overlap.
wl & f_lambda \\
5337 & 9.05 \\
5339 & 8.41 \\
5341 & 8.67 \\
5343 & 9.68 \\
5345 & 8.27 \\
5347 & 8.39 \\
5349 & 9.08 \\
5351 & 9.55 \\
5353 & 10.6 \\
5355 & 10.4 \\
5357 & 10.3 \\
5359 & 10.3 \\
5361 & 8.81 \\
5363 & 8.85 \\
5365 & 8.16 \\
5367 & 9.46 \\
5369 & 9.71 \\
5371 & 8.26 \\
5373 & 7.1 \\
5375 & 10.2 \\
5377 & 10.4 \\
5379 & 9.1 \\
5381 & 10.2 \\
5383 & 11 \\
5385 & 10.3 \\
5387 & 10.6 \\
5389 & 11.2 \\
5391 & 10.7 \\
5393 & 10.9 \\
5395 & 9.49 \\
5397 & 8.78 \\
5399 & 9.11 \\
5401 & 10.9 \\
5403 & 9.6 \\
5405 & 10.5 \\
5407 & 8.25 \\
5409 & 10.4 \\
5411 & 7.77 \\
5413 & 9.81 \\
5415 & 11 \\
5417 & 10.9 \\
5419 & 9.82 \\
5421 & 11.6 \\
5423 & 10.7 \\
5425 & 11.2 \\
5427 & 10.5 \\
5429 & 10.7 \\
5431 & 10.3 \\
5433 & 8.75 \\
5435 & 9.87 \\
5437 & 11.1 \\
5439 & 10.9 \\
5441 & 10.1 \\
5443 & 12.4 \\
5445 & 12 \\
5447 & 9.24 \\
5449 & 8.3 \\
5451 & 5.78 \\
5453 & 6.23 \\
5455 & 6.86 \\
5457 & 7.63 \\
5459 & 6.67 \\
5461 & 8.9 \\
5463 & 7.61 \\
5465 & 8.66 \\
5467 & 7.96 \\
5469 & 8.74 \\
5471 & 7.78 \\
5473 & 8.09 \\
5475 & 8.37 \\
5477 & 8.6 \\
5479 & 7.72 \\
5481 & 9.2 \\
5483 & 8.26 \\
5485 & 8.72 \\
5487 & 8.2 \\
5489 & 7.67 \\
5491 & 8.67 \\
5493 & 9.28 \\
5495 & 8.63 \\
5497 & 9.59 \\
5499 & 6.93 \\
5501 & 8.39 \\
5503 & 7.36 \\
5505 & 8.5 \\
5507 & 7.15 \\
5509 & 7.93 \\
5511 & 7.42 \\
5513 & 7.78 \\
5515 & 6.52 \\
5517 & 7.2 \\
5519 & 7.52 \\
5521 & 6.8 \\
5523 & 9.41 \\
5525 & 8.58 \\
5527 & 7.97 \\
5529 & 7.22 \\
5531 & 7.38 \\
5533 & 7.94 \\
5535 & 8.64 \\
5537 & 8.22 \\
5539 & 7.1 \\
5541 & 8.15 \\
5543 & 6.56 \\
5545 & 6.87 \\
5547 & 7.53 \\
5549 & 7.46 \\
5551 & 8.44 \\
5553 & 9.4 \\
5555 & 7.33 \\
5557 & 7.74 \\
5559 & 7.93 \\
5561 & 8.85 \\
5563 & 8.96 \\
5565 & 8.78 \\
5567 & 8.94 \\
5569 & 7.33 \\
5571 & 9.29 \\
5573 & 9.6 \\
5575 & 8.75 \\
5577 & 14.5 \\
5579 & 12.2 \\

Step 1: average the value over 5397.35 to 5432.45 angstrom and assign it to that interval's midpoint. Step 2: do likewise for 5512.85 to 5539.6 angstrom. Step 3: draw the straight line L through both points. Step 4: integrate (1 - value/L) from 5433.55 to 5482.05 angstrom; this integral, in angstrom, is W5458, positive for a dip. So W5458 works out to 2.80 angstrom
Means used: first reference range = 10.1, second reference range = 7.74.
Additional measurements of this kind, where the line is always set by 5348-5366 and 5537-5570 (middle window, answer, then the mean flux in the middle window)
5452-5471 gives 2.2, 7.7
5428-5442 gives -2.1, 10.2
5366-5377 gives 0.4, 9.08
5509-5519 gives 1.2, 7.33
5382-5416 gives -2.9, 10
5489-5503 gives 0.0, 8.43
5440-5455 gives -0.3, 9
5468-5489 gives 0.6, 8.33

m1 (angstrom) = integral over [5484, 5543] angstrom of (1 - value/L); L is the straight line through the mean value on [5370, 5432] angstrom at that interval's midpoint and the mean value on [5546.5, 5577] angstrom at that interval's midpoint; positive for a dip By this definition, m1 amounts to 7.3 angstrom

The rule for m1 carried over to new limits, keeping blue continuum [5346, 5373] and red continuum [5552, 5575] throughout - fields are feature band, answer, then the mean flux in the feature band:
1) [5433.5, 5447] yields -2.8 angstrom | 10.8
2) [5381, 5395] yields -2.2 angstrom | 10.6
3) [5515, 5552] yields 4.2 angstrom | 7.69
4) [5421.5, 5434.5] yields -1.9 angstrom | 10.4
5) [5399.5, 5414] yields -0.7 angstrom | 9.59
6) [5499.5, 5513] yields 1.6 angstrom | 7.76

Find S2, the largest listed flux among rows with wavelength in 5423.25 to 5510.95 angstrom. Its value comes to 12.4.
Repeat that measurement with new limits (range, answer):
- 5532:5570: 9.4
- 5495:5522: 9.59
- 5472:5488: 9.2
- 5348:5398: 11.2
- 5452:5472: 8.9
